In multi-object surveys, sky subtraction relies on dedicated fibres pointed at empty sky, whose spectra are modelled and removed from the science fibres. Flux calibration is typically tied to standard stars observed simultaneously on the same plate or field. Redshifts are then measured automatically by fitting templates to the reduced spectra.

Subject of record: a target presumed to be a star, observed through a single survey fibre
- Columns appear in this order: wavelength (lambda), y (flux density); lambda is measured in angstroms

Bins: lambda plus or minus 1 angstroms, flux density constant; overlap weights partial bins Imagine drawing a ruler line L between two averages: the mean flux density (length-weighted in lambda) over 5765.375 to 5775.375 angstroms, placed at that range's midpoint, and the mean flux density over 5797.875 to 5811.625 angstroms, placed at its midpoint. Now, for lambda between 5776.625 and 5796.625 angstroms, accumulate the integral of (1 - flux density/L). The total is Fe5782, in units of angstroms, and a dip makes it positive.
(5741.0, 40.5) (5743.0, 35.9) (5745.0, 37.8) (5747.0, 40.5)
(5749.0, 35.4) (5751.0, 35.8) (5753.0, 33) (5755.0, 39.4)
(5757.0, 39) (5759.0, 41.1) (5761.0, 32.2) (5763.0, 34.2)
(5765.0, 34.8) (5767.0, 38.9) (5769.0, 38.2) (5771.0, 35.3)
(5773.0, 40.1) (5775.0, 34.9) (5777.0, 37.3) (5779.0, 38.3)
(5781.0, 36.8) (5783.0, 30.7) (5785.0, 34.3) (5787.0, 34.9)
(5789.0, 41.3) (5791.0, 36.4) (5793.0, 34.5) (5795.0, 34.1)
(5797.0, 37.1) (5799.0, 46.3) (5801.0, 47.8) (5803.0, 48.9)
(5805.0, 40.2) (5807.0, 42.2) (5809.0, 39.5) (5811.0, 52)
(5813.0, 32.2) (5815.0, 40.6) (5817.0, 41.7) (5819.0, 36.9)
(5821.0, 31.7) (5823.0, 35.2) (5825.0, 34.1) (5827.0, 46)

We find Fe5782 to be 2.5 angstroms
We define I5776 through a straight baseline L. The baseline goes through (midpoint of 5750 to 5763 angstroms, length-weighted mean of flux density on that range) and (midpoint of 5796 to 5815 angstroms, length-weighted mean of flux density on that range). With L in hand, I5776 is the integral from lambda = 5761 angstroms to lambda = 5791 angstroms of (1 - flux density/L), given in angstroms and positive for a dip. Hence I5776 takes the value 2.1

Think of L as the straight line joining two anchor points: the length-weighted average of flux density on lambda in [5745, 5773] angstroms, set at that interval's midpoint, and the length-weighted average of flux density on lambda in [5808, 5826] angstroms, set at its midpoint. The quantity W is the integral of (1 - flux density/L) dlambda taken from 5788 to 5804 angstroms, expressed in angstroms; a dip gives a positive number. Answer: -1.3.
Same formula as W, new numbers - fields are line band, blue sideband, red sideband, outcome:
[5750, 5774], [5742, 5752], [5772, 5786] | -0.16 angstroms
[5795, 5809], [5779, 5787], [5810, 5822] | -2.07 angstroms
